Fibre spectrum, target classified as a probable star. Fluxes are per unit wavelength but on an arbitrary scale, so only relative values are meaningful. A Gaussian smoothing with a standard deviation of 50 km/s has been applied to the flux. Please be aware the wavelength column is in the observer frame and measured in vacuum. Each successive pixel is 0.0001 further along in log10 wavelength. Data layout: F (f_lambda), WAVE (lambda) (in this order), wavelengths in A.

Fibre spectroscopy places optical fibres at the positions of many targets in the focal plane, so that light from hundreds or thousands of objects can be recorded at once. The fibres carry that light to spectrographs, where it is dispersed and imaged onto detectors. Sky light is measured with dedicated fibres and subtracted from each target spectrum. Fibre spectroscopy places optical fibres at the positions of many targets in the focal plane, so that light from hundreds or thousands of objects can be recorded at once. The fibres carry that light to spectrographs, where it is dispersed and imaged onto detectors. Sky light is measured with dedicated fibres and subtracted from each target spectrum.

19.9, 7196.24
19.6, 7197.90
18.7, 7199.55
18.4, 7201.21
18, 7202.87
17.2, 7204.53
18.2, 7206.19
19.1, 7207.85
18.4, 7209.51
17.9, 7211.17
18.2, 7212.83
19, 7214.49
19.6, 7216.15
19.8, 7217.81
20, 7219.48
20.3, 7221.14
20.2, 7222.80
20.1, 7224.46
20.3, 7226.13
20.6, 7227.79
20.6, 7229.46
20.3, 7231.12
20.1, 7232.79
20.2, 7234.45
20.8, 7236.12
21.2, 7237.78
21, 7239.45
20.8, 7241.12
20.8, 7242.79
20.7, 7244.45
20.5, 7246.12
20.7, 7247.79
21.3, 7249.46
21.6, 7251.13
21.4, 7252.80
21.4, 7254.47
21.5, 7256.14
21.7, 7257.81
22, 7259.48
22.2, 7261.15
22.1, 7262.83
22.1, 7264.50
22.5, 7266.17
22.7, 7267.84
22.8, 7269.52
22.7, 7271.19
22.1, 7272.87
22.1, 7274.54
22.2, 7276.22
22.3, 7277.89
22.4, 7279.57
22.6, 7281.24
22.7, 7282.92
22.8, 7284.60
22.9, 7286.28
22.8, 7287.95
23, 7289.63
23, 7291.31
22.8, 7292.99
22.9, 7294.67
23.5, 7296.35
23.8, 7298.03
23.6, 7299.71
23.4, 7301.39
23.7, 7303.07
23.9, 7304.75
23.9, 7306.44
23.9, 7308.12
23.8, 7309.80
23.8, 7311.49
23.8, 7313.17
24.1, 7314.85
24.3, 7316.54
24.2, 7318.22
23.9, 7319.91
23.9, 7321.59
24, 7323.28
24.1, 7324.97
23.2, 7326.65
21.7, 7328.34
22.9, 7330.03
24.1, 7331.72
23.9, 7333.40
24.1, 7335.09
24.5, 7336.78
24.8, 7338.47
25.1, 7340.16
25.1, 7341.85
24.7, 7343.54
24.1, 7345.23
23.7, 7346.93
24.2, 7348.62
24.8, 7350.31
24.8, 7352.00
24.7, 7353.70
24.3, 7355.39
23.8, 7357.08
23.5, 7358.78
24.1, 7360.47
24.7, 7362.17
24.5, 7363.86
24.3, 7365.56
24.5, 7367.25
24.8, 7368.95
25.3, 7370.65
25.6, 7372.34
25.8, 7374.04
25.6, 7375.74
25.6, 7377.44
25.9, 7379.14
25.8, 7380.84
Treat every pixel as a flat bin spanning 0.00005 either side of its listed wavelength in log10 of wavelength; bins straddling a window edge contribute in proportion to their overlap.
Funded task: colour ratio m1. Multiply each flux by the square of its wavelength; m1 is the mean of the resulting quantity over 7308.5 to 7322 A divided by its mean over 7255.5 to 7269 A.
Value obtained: 1.1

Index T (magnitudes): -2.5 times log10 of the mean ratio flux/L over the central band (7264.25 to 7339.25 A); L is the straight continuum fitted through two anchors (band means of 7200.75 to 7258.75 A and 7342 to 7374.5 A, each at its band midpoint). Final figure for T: -0.04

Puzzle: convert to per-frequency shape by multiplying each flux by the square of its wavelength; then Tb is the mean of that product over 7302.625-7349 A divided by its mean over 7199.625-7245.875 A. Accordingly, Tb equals 1.25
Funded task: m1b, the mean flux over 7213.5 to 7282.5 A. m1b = 21.2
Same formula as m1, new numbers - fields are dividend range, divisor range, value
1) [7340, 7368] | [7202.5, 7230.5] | 1.31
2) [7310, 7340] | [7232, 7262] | 1.16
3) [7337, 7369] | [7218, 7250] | 1.23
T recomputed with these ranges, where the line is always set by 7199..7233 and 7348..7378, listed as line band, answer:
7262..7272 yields -0.07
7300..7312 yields -0.05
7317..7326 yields -0.04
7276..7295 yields -0.04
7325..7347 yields -0.01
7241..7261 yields -0.04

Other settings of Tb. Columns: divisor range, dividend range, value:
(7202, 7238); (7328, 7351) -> 1.28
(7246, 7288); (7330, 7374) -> 1.13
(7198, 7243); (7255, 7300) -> 1.17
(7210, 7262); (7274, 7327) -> 1.16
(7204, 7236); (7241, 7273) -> 1.12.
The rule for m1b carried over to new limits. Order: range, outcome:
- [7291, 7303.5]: 23.3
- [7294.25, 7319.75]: 23.8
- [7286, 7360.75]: 23.9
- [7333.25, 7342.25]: 24.6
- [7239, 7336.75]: 22.8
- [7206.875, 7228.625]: 19.5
